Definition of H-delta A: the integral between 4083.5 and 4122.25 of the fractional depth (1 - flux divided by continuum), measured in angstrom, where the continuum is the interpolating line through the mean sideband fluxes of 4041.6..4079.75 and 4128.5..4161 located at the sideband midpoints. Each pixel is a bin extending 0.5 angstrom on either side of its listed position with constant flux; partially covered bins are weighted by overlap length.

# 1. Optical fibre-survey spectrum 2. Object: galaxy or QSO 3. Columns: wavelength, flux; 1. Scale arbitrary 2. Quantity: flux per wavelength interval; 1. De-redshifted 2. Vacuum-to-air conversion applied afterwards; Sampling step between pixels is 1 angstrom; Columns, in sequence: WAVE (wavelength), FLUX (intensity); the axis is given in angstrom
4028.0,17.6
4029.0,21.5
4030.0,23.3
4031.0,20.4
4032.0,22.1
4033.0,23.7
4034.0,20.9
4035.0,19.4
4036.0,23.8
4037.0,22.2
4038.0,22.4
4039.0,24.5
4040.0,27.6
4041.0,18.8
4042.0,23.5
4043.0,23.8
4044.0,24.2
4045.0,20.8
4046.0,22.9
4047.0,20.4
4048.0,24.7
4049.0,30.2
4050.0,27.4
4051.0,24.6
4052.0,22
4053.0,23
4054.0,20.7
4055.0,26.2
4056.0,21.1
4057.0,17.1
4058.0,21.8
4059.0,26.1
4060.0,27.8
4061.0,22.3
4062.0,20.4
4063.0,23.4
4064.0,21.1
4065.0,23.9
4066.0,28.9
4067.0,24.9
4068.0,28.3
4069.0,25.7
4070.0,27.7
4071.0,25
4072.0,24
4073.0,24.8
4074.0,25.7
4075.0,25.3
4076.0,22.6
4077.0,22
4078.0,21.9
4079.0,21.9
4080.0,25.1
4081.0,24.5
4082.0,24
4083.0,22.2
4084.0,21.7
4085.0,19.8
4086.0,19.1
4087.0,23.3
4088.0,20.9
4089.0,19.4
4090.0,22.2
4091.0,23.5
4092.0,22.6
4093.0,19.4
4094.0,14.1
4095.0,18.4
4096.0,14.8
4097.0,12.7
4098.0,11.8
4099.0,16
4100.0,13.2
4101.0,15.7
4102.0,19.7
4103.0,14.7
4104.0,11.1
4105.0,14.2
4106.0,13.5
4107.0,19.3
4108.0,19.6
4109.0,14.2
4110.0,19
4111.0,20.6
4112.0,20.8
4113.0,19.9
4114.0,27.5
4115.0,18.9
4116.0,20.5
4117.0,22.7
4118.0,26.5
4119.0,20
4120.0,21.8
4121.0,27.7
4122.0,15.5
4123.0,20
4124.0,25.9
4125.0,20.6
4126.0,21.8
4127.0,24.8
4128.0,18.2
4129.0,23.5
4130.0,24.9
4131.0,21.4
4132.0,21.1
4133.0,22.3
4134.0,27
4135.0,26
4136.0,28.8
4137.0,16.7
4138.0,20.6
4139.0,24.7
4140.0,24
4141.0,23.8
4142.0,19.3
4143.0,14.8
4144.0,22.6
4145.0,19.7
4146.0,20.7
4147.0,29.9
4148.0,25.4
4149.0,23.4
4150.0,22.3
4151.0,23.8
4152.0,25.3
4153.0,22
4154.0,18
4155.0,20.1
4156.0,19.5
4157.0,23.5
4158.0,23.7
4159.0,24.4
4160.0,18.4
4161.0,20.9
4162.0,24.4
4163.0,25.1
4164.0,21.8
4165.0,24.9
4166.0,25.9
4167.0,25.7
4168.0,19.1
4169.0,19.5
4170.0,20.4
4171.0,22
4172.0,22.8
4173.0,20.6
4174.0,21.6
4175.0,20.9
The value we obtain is 7.2 angstrom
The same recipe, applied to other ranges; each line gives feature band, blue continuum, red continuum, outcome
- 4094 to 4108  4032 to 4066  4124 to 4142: 4.80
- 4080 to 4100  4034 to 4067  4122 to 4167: 3.08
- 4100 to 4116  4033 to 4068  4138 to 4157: 3.40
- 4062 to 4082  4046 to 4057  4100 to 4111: -3.50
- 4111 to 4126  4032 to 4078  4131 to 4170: 0.64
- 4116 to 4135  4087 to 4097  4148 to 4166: -1.40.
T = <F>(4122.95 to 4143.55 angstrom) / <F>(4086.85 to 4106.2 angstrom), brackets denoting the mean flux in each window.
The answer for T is 1.32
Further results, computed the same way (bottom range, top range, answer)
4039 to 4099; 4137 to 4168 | 1.00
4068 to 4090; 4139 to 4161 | 0.95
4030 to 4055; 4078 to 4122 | 0.84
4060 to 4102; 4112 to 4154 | 1.04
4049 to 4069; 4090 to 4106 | 0.68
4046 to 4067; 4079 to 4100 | 0.83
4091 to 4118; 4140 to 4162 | 1.24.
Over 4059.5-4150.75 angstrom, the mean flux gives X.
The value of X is 21.5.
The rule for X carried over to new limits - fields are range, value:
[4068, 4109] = 20.1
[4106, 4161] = 21.9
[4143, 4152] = 23.1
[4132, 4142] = 23.4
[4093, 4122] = 18.1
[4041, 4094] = 23.2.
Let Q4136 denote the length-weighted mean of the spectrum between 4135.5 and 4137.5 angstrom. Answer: 22.8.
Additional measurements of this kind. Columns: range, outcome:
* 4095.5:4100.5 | 13.7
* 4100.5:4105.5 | 15.1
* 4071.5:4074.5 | 24.8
